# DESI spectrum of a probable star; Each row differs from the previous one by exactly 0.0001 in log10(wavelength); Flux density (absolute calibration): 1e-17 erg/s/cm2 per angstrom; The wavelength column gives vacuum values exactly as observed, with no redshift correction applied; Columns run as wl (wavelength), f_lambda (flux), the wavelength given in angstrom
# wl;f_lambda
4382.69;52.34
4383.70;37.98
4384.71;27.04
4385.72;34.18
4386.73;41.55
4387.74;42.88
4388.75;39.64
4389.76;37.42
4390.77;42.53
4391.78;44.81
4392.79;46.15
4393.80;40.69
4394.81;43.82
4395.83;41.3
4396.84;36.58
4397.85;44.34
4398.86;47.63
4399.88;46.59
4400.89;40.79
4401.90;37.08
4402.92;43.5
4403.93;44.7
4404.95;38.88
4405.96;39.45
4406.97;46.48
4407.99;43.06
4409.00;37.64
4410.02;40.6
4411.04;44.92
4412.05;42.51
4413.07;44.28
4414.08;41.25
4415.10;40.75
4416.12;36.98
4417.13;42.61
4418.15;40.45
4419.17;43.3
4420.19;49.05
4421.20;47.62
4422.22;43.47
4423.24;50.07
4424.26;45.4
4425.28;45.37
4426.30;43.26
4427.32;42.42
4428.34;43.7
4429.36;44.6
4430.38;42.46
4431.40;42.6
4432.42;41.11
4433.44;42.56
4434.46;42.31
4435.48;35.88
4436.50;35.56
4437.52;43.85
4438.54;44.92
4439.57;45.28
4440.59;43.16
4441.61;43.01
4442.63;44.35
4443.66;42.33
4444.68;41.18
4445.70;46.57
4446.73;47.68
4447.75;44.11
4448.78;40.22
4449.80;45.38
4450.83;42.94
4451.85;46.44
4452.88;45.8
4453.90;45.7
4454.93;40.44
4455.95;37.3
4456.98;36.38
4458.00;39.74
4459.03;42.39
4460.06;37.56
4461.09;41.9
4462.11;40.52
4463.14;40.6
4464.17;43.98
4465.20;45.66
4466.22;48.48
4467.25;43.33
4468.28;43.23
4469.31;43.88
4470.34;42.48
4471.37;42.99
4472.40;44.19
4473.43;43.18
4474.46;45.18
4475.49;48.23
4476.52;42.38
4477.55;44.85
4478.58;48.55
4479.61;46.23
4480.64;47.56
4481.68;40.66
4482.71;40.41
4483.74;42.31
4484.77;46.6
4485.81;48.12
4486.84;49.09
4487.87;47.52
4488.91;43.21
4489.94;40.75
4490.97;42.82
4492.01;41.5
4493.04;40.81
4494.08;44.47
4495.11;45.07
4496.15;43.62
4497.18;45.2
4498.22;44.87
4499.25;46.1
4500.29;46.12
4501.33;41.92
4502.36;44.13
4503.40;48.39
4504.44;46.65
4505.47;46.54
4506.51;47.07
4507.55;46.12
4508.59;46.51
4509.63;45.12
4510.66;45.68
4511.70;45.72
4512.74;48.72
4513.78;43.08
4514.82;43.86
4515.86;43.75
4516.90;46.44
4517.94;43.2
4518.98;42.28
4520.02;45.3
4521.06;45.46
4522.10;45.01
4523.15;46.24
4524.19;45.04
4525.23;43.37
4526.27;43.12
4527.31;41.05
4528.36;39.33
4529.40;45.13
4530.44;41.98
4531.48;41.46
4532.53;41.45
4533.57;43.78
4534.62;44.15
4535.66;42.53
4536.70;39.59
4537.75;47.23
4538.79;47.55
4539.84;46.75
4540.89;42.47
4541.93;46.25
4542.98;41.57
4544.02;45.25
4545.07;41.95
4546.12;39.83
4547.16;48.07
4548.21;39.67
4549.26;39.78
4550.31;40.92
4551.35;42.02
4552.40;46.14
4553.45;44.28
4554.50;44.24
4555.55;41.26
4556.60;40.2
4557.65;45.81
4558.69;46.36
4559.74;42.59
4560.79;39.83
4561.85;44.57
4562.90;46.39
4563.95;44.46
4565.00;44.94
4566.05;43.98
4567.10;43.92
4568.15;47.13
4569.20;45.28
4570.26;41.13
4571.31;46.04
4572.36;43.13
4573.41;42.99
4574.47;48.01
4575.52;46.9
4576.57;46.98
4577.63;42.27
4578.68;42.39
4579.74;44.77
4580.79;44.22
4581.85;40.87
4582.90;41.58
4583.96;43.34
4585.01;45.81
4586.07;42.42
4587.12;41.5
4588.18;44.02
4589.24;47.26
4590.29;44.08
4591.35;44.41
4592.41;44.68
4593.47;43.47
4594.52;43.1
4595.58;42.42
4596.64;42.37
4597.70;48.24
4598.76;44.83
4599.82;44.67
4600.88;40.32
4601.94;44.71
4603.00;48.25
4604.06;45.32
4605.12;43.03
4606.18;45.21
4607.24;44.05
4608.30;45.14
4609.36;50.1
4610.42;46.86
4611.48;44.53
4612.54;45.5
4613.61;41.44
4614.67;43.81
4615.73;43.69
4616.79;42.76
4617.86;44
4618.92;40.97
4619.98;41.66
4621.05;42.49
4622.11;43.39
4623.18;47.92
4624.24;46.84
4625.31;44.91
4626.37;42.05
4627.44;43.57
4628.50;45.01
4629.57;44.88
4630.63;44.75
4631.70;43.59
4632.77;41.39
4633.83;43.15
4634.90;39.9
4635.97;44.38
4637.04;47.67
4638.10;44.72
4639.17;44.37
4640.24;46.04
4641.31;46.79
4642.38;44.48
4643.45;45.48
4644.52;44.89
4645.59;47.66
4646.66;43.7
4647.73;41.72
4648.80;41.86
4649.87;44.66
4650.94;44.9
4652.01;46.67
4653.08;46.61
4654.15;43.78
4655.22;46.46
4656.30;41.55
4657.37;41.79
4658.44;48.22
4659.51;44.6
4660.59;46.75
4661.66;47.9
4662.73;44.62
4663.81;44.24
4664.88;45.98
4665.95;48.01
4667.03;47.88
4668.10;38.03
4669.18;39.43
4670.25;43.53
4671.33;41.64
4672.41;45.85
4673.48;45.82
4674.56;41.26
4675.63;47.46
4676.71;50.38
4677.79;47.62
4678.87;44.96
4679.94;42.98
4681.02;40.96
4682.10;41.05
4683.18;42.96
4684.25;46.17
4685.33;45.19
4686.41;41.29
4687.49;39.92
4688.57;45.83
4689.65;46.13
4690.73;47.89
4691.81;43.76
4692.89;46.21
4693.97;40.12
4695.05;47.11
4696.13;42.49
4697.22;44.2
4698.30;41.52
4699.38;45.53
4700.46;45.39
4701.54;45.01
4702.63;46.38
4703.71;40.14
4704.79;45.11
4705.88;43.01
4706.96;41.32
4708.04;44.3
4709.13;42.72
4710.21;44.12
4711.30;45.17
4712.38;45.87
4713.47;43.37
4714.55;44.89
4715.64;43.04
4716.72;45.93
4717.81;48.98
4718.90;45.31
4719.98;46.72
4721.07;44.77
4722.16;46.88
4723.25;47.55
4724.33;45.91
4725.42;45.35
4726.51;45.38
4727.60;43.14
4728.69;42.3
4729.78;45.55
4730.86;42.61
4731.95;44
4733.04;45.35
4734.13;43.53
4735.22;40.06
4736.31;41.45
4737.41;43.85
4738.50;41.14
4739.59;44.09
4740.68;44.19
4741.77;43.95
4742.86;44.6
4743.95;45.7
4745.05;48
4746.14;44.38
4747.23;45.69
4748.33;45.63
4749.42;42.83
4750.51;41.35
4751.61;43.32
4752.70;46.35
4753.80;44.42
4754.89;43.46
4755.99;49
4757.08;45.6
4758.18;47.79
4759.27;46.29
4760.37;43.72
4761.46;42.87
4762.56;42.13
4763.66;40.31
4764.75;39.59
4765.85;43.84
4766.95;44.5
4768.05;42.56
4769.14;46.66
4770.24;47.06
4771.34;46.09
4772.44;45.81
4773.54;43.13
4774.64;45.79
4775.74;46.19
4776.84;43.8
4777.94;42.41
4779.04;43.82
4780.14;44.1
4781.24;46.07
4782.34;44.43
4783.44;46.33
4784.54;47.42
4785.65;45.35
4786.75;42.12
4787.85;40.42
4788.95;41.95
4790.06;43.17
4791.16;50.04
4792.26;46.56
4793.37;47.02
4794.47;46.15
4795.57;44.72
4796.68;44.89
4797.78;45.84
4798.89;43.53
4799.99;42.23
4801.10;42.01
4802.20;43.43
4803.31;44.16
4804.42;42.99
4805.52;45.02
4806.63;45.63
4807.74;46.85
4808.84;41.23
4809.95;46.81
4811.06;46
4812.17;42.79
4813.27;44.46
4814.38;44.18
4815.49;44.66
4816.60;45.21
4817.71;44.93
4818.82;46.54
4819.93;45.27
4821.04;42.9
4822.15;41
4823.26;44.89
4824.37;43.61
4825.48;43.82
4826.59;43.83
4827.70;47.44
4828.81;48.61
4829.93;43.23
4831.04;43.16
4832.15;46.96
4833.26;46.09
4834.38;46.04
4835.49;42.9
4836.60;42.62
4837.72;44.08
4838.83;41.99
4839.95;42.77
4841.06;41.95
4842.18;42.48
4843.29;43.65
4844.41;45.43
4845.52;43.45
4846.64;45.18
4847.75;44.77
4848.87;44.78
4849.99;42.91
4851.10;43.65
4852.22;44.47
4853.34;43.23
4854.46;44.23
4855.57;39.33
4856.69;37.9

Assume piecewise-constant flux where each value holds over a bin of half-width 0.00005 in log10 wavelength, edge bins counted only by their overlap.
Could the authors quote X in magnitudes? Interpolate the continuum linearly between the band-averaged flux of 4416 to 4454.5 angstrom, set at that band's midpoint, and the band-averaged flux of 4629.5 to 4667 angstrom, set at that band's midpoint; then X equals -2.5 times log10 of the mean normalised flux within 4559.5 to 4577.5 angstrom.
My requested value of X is -0.005 mag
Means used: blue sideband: 43.6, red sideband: 44.8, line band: 44.6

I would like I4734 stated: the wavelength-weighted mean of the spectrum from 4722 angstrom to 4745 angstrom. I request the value 44.2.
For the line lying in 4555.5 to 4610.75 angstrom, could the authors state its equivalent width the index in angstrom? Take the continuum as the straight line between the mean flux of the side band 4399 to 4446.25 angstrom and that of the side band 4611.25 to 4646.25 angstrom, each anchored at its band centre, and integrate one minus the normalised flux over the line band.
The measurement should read -0.5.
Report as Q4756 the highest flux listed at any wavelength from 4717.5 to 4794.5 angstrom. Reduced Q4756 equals 50.04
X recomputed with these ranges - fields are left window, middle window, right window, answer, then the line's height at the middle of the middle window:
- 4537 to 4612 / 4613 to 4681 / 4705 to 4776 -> 0.00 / 44.3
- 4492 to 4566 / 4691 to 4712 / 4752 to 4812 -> 0.01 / 44.4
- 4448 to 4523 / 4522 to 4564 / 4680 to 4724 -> 0.02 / 44.2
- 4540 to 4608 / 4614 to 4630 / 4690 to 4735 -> 0.01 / 44.1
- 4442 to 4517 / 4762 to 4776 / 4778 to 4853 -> 0.01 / 44.4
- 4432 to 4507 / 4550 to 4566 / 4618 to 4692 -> 0.01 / 44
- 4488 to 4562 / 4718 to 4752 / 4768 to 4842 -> 0.00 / 44.4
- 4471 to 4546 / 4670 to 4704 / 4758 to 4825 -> 0.00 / 44.4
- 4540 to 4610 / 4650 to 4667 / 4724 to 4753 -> -0.04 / 44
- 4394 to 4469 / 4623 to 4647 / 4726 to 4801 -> -0.02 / 43.7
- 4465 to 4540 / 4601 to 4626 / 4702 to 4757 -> 0.00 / 44.5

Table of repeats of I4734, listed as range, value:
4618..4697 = 44.4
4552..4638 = 44.2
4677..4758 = 44.4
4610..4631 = 44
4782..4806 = 44.5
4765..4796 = 44.9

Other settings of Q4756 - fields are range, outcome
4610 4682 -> 50.38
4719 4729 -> 47.55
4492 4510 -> 48.39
